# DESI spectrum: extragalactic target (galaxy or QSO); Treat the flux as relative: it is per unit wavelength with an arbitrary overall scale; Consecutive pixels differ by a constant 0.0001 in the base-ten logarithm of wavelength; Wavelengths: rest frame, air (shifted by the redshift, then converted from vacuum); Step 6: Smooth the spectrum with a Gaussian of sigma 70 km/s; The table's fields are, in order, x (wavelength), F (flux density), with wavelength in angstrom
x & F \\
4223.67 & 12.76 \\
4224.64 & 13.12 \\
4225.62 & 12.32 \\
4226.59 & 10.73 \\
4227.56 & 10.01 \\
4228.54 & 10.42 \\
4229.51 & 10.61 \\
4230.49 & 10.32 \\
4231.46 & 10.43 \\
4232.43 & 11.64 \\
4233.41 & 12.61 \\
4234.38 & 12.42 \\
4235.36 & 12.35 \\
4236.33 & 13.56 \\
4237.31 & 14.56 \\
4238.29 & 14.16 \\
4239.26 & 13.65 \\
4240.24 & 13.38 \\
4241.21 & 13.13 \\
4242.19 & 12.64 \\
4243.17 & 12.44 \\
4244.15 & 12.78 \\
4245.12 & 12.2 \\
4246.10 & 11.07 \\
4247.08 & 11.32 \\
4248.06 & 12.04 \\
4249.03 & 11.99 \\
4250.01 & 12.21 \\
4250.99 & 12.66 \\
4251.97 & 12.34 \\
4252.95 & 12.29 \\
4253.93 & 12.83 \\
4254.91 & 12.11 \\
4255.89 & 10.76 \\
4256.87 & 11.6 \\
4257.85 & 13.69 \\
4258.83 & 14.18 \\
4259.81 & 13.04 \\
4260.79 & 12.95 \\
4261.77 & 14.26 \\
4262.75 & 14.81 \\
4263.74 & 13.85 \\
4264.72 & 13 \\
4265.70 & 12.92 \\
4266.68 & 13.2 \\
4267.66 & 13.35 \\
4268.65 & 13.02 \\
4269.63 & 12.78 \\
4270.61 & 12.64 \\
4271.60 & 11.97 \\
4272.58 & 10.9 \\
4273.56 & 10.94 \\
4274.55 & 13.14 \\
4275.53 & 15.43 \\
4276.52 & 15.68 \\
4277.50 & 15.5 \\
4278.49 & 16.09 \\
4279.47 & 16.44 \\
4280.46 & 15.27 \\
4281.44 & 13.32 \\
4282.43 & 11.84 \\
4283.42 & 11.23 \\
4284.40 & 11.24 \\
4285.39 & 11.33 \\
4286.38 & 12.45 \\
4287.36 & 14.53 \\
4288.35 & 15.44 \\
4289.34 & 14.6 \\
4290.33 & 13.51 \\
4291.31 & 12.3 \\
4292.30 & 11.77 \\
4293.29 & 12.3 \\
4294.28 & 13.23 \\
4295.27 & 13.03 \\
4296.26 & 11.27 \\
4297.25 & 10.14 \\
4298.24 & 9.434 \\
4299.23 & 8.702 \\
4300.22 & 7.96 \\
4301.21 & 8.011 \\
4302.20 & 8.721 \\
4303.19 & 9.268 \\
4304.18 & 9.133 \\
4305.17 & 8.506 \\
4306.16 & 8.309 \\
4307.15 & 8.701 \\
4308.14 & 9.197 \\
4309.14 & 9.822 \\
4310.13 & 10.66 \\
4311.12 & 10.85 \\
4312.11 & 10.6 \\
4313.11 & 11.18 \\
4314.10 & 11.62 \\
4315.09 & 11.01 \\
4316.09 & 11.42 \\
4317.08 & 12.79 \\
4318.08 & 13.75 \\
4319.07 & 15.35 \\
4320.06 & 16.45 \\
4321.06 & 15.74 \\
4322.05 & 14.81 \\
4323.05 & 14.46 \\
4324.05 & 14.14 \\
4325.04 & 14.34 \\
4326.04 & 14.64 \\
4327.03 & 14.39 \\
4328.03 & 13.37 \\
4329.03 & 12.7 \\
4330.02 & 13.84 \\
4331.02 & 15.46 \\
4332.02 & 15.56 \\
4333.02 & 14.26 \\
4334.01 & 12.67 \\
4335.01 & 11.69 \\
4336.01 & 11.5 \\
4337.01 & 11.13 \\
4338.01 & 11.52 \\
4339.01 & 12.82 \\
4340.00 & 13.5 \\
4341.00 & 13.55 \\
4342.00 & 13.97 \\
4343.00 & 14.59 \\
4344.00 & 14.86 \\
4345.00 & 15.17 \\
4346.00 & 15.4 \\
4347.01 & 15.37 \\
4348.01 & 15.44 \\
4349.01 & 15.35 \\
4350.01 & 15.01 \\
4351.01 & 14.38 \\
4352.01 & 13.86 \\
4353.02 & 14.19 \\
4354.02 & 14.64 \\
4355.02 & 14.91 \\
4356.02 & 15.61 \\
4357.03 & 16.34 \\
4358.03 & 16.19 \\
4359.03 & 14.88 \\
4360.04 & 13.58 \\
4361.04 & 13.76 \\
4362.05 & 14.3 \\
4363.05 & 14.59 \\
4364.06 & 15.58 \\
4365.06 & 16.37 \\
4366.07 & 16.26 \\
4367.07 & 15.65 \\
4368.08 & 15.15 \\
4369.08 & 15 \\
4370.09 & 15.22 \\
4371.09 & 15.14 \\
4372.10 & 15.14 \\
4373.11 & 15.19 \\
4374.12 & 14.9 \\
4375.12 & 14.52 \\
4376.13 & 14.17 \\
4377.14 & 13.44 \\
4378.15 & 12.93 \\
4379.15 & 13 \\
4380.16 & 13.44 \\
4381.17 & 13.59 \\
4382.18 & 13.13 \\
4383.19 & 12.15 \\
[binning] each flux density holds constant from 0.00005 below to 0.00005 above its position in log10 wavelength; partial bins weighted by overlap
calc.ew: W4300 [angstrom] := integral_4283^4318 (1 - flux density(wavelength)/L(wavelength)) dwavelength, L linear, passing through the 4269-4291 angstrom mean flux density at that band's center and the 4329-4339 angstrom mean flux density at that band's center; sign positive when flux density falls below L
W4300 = 6.03 angstrom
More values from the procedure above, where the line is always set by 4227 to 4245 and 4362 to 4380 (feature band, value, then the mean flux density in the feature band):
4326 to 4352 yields 0.5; 13.9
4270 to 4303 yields 2.0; 12.4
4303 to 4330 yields 3.2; 12.2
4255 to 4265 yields -0.4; 13.2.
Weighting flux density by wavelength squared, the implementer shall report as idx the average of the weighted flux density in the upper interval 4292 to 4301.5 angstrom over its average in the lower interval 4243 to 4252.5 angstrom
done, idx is 0.90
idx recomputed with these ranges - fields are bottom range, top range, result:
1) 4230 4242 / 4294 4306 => 0.79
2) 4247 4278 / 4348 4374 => 1.22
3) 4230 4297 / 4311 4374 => 1.14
